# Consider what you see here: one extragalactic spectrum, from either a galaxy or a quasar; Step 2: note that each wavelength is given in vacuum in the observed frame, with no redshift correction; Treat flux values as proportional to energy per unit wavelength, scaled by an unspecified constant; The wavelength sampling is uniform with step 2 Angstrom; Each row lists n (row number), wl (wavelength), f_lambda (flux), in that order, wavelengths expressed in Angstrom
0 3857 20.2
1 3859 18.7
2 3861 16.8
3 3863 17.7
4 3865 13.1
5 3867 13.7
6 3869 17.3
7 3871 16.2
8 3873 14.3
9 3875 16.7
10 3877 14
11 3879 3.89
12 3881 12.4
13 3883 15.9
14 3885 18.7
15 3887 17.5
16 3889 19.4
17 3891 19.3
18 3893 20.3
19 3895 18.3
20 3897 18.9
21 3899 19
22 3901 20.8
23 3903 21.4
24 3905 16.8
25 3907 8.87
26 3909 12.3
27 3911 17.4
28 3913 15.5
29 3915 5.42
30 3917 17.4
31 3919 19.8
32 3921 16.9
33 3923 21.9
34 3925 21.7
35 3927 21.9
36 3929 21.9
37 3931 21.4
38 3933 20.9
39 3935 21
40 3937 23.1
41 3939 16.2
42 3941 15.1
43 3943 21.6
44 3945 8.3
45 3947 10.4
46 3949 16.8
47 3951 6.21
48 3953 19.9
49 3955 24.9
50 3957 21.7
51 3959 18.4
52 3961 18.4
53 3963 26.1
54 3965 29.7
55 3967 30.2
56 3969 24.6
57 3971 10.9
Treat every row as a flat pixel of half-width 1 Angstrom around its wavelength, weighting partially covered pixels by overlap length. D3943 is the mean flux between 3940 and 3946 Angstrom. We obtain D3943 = 15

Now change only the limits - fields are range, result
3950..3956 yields 17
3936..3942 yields 18.1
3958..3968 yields 24.6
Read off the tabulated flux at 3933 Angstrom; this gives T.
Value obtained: 20.9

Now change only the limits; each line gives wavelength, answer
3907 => 8.87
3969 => 24.6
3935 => 21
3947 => 10.4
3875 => 16.7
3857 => 20.2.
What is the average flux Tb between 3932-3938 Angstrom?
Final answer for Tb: 21.7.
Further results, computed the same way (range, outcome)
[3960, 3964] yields 22.2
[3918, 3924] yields 19.5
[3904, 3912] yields 13.8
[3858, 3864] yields 17.7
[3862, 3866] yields 15.4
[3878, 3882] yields 8.14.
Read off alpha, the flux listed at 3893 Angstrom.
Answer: 20.3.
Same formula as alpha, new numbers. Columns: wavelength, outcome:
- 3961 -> 18.4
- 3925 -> 21.7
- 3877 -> 14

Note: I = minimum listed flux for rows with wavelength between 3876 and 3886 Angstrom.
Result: 3.89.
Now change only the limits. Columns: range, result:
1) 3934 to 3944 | 15.1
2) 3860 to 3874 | 13.1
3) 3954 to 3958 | 21.7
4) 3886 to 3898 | 17.5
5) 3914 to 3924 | 5.42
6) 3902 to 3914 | 8.87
